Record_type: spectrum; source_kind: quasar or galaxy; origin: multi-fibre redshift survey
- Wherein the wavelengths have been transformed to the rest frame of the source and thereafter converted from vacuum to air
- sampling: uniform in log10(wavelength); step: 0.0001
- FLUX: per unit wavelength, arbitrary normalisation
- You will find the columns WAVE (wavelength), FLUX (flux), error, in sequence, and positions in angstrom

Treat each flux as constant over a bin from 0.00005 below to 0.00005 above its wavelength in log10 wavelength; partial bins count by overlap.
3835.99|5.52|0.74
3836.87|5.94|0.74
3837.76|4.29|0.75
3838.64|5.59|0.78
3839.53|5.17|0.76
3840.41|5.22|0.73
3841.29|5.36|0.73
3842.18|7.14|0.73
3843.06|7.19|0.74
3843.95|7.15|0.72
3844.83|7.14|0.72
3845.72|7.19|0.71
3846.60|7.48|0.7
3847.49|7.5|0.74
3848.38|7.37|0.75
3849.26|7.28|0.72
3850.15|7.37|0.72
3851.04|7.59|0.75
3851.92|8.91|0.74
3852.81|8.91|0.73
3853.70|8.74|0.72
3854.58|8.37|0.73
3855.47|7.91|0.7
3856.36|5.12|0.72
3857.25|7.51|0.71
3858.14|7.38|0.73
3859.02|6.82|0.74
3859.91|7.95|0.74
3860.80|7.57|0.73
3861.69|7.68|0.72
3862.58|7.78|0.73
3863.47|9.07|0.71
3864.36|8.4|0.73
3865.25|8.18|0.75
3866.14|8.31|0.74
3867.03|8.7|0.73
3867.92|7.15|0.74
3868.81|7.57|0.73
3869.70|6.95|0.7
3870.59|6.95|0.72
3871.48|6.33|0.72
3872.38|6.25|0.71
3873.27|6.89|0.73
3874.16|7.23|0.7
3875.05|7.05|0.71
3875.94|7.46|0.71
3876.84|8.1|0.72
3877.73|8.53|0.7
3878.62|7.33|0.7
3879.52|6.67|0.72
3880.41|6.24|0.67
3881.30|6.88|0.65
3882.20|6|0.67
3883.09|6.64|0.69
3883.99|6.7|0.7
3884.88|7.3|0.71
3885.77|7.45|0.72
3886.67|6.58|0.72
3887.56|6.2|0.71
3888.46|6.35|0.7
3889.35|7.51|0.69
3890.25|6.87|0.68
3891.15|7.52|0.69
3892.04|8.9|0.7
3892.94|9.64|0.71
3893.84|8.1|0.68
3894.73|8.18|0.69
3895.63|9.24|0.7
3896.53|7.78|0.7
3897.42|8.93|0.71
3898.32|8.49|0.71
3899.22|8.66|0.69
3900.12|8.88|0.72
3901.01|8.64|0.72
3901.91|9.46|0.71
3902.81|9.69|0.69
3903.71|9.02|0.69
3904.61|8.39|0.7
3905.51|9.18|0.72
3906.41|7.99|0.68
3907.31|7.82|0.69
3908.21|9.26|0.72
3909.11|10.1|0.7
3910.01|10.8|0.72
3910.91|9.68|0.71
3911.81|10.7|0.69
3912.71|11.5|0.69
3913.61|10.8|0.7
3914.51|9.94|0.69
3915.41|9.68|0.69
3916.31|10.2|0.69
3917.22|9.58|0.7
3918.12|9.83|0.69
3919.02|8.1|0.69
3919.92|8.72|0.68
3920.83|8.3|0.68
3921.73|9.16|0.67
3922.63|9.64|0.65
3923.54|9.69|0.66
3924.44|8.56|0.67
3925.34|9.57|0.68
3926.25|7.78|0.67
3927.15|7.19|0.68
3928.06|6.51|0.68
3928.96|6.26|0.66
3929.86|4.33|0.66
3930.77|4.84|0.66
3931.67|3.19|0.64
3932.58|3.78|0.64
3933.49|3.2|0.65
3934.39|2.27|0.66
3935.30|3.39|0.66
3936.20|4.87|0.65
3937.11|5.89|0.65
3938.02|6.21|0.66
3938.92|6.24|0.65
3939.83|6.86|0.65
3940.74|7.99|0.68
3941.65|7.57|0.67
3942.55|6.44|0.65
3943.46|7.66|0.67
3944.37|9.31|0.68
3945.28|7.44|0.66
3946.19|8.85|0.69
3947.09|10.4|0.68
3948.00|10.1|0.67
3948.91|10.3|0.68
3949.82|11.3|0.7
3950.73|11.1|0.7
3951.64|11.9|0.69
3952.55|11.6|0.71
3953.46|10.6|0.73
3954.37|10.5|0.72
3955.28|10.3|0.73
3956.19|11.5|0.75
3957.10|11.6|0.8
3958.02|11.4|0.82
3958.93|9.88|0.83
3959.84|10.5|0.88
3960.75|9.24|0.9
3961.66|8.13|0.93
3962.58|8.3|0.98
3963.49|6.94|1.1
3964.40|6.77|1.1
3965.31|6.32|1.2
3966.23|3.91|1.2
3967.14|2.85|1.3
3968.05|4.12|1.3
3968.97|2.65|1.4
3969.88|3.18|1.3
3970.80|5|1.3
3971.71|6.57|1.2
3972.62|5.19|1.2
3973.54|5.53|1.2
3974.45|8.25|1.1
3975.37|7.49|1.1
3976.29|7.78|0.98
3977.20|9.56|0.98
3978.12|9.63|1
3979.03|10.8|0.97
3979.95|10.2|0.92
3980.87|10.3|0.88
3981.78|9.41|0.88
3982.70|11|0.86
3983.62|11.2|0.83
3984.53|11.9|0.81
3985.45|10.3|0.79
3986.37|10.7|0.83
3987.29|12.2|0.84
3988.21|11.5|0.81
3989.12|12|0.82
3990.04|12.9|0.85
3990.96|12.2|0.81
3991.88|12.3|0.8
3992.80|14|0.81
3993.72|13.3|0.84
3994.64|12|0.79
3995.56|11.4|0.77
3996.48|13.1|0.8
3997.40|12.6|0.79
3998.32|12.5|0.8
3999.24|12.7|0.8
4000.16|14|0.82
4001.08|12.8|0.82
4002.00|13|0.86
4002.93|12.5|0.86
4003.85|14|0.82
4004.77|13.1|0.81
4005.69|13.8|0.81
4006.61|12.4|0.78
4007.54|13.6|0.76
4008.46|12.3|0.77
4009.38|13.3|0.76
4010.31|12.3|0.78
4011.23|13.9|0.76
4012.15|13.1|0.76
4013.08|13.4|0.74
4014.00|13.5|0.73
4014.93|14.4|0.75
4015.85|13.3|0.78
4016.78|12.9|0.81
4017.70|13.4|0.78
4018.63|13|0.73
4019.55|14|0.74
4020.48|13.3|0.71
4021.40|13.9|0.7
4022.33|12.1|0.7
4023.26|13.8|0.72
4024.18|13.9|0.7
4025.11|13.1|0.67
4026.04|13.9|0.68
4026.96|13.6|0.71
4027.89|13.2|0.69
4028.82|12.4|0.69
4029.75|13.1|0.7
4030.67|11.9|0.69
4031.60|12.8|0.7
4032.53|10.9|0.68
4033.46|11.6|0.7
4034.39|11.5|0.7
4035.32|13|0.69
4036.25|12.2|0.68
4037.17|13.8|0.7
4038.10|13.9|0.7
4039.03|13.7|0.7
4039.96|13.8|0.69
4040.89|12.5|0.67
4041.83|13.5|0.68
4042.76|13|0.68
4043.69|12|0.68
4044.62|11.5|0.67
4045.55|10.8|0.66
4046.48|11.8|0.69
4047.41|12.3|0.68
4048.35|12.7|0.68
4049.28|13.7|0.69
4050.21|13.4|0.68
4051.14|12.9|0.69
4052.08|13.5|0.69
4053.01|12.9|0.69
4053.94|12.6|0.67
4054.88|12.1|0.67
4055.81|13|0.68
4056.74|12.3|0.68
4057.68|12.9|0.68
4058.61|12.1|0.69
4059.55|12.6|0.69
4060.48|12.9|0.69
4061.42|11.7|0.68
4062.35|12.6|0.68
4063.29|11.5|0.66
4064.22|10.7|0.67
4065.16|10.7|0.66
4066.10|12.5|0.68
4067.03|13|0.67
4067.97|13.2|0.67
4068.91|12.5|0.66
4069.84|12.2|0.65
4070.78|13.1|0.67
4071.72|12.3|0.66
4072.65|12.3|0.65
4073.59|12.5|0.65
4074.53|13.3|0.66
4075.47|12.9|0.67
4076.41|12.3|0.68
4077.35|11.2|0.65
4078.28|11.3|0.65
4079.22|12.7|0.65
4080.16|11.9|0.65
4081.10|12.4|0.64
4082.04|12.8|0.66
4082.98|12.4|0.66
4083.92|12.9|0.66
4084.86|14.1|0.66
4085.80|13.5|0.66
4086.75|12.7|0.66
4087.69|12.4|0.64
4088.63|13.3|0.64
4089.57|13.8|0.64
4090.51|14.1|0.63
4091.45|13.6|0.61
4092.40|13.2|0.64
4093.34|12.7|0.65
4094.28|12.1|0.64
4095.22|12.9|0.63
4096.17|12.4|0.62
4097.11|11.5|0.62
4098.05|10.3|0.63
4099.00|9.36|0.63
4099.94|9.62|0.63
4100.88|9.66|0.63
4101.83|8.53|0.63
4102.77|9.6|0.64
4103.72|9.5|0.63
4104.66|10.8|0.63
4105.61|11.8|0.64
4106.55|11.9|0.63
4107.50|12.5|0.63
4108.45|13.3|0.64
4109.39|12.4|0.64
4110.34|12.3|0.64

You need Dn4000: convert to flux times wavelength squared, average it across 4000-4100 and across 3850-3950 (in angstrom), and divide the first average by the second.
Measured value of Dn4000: 1.75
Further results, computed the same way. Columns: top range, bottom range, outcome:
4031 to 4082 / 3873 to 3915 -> 1.64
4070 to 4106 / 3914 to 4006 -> 1.42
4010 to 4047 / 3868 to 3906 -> 1.81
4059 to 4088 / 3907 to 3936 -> 1.69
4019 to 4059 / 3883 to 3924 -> 1.57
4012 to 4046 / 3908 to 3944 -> 1.79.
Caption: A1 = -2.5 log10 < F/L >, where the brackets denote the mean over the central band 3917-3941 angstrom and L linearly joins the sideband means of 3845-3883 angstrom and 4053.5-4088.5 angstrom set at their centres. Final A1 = 0.32 mag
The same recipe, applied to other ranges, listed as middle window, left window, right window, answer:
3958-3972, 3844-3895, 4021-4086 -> 0.48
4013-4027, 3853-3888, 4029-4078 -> -0.17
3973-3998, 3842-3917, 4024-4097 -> -0.01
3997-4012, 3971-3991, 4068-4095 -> -0.24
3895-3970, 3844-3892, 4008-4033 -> 0.18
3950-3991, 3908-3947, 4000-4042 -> 0.14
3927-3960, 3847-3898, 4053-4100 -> 0.18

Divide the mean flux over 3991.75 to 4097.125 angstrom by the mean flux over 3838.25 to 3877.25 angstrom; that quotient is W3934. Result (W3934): 1.7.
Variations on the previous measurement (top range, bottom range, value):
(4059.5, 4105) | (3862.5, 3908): 1.55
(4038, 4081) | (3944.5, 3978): 1.51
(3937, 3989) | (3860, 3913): 1.08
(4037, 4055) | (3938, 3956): 1.39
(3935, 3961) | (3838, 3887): 1.25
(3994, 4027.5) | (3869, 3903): 1.74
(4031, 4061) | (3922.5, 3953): 1.71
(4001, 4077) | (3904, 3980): 1.59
